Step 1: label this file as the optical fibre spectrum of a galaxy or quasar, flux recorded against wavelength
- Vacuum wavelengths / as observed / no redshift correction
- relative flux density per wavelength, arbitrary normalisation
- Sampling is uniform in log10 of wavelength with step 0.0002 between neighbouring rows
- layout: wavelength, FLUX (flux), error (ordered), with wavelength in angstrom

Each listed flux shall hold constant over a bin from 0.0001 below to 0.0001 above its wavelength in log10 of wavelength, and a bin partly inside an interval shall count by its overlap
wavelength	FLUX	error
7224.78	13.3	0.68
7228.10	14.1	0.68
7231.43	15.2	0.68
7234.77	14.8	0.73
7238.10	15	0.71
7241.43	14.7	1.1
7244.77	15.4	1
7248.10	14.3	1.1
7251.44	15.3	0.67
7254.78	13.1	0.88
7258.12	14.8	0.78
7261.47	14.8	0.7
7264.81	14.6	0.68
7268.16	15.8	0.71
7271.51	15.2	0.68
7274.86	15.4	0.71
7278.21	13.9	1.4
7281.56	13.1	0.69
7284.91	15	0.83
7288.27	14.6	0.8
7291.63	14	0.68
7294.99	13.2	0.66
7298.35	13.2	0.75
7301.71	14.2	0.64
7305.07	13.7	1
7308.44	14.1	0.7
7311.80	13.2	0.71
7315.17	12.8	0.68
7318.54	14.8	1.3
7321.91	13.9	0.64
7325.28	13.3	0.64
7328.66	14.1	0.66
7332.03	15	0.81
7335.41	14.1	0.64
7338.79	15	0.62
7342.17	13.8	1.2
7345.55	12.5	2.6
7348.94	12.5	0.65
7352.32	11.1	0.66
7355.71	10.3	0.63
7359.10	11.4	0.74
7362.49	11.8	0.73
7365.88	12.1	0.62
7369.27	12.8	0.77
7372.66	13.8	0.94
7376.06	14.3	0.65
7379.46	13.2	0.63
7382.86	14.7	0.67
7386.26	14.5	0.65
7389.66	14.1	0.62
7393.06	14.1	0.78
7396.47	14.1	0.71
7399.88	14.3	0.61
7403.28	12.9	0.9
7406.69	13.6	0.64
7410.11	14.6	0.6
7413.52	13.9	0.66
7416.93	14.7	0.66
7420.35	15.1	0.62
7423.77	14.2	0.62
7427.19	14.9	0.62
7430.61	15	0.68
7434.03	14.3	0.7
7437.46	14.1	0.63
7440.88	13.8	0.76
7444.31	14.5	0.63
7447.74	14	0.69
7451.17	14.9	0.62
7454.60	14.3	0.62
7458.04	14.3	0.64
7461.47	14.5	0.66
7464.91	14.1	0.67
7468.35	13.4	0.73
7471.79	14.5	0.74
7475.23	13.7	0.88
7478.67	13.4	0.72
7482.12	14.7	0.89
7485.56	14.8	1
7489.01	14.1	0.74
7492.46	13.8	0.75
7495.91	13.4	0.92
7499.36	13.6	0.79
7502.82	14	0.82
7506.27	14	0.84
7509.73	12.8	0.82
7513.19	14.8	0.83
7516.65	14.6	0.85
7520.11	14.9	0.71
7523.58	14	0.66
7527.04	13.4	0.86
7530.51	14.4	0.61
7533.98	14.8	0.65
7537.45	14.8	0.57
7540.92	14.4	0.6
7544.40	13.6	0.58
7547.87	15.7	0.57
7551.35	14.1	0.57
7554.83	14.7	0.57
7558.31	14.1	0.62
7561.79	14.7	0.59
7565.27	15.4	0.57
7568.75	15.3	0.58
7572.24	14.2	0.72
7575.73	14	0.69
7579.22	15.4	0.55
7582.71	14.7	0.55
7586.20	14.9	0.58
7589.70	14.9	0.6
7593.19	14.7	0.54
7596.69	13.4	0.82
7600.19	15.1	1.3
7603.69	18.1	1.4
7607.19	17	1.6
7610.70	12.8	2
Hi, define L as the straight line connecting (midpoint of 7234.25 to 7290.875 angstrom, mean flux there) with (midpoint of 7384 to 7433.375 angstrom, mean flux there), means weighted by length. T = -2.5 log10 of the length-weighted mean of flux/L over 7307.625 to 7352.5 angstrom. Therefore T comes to 0.065 mag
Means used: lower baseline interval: 14.7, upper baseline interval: 14.3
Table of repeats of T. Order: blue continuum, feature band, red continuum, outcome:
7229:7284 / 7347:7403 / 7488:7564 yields 0.11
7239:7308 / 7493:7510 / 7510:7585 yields 0.07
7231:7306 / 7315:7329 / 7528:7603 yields 0.05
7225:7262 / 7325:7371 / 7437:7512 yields 0.12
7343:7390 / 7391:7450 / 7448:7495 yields -0.06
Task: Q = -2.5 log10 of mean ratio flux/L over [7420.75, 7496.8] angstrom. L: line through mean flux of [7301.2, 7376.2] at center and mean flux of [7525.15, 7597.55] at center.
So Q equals -0.023 mag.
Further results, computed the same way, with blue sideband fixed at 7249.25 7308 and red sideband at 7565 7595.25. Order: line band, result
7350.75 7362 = 0.295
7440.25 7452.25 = 0.021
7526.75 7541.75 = 0.020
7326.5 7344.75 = 0.011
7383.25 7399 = 0.020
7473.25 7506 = 0.053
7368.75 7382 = 0.063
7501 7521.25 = 0.040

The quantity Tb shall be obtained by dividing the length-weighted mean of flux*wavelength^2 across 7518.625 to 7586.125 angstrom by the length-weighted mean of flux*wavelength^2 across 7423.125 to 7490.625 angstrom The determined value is 1.05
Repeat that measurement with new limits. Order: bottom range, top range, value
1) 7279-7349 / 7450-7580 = 1.09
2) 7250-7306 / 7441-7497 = 1.04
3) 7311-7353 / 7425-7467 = 1.09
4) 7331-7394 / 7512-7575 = 1.16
